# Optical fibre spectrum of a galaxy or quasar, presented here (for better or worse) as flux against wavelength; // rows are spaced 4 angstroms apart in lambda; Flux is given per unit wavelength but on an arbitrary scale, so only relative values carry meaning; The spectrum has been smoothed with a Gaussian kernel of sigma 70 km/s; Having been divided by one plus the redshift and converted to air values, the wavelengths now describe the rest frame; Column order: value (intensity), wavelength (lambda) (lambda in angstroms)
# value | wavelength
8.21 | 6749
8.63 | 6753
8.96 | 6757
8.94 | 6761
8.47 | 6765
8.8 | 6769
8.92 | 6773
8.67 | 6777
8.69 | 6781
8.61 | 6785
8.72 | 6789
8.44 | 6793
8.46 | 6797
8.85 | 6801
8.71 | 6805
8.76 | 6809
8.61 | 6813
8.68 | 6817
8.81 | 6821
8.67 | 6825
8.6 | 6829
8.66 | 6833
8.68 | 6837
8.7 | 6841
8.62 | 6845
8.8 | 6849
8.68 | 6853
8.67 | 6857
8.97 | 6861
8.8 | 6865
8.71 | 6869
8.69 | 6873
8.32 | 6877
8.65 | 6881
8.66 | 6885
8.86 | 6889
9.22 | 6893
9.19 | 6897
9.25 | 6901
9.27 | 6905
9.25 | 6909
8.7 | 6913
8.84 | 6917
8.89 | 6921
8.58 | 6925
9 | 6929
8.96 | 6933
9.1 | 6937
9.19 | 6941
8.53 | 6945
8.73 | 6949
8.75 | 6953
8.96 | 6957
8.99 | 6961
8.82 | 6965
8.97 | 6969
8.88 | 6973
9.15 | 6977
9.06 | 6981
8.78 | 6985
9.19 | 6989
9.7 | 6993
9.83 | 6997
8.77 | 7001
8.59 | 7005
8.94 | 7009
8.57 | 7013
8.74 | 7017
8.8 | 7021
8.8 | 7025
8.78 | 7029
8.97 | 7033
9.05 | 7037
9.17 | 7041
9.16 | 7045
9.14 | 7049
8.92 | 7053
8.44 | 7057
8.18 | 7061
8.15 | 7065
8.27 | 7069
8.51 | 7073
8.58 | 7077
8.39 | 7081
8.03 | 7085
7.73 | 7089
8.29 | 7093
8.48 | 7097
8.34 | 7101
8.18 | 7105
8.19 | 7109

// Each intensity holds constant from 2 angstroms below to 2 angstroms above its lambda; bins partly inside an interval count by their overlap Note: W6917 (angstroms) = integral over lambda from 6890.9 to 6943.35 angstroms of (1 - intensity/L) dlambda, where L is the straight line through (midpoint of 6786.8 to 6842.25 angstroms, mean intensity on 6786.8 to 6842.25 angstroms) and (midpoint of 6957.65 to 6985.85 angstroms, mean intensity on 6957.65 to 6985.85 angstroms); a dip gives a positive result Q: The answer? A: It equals -1.0 angstroms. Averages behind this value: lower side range 8.67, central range 9.03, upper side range 8.96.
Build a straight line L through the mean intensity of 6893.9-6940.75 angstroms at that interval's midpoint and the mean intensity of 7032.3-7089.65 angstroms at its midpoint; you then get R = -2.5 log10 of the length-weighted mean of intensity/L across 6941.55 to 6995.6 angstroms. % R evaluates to -0.01 mag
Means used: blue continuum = 9.01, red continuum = 8.59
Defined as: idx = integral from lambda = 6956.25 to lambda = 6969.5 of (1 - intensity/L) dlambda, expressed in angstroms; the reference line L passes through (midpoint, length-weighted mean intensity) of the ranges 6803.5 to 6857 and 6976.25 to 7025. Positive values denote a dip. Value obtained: 0.0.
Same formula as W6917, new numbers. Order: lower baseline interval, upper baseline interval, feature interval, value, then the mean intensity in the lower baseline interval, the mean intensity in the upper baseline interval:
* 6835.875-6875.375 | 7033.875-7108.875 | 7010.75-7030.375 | -0.4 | 8.73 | 8.5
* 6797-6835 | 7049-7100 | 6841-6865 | -0.3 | 8.69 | 8.36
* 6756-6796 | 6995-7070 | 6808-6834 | 0.1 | 8.71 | 8.81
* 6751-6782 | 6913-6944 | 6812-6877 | 1.0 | 8.76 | 8.91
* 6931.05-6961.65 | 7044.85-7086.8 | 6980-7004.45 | -1.2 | 8.9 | 8.5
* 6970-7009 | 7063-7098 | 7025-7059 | -1.3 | 9.09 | 8.26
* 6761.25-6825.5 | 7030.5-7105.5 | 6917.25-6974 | -1.8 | 8.69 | 8.53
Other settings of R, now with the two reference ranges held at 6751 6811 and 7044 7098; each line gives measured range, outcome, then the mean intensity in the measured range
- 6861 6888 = -0.01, 8.67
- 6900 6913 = -0.07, 9.17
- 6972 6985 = -0.06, 9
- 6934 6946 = -0.05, 8.98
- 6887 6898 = -0.06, 9.08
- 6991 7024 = -0.06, 8.99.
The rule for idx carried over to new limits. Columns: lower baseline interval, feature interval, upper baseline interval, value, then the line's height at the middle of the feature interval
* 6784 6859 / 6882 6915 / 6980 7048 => -0.89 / 8.8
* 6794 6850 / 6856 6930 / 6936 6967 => -0.69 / 8.79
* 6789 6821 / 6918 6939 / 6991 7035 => -0.16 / 8.83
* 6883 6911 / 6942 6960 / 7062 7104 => 0.16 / 8.86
